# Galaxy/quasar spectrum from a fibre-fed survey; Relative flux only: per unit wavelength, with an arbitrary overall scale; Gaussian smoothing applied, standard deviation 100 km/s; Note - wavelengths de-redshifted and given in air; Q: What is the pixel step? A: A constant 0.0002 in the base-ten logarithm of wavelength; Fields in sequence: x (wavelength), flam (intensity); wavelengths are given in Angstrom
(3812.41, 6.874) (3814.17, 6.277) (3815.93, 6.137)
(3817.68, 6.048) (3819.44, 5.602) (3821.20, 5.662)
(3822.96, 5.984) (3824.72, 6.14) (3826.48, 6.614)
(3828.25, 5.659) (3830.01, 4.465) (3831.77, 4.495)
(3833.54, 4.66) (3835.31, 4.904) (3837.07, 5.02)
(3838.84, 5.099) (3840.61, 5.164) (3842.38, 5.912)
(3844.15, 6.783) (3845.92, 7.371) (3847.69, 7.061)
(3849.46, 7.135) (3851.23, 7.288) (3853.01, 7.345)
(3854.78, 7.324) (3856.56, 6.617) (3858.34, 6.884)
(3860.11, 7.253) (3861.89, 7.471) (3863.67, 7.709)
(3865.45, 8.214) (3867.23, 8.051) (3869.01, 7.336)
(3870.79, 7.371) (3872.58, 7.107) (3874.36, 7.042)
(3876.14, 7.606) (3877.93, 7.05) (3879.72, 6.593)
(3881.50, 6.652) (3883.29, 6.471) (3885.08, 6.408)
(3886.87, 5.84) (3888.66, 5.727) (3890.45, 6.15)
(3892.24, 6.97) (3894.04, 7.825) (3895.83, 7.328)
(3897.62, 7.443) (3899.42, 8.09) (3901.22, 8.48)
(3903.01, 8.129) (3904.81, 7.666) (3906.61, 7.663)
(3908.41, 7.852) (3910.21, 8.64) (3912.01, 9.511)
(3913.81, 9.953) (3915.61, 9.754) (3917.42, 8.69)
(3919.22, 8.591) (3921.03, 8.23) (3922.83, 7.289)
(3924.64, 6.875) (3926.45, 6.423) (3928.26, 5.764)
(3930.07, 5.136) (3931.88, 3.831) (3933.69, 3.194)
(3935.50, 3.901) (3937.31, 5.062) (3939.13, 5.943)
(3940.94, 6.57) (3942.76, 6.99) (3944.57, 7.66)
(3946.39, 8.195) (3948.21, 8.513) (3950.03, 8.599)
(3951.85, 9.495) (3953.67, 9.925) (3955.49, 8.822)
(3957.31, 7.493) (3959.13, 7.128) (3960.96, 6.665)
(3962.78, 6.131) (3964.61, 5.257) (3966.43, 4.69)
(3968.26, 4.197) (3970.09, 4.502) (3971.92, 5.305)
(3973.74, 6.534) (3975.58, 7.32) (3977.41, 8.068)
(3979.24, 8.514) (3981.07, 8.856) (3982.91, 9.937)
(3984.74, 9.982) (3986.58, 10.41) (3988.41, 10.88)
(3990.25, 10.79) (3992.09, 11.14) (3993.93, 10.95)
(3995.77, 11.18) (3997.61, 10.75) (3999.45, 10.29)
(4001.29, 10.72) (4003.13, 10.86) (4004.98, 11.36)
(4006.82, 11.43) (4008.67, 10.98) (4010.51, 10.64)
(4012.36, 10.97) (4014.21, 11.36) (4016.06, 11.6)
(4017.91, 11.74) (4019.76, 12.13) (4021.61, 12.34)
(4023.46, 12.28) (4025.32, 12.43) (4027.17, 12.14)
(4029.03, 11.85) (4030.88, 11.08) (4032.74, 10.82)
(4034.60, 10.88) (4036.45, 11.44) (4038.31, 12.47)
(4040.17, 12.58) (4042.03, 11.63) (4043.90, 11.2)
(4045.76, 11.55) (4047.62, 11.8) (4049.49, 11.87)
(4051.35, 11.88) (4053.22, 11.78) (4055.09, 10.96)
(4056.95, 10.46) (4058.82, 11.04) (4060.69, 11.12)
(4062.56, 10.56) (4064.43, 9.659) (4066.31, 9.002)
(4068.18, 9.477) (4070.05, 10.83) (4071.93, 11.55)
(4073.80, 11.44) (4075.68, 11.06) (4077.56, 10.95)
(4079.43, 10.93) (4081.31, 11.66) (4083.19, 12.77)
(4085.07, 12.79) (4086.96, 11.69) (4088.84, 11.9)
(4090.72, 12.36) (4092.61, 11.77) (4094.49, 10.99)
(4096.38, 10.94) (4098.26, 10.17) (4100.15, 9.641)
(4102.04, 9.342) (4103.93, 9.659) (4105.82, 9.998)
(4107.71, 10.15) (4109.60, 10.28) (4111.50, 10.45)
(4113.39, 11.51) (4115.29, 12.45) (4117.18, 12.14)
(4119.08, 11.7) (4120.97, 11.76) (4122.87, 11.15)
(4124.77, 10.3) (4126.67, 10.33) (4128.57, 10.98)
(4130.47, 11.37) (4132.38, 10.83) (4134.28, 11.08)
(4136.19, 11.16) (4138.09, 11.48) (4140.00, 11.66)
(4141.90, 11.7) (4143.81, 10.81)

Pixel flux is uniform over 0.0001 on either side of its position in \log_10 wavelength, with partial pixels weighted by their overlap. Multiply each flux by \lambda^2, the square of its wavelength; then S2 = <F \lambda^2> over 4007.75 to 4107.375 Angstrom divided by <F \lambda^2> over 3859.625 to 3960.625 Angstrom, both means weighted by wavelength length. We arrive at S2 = 1.65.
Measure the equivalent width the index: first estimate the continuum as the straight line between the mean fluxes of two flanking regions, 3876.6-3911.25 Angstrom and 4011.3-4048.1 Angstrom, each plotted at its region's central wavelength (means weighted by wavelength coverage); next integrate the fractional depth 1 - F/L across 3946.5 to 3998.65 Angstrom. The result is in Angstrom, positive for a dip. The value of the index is 8.3 Angstrom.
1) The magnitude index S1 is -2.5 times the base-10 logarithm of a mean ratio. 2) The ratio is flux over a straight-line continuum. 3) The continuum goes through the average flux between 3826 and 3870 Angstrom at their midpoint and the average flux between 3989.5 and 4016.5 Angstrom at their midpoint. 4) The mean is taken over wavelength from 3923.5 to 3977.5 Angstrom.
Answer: 0.42 mag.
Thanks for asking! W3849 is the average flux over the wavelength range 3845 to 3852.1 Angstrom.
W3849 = 7.22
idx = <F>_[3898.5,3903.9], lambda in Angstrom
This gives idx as 8.23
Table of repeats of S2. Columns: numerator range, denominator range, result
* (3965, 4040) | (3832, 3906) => 1.58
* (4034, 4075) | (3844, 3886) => 1.71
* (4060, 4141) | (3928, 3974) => 1.86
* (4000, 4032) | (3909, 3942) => 1.76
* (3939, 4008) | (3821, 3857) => 1.51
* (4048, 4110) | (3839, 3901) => 1.73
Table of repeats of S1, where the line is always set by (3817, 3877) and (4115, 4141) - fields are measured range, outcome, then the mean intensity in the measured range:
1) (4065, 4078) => -0.025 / 10.6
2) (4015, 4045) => -0.221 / 11.8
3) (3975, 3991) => -0.075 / 9.45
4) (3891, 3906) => -0.048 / 7.7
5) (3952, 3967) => 0.167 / 7.19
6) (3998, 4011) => -0.187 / 10.9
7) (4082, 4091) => -0.162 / 12.3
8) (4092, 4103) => 0.033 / 10.4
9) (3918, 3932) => 0.163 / 6.72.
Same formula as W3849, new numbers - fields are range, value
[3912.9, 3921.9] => 9.04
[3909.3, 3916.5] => 9.47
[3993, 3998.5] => 11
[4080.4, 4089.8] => 12.2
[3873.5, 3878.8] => 7.23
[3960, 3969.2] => 5.39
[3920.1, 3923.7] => 7.77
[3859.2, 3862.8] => 7.37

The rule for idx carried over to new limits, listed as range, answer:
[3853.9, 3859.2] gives 6.93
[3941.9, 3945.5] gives 7.34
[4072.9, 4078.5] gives 11.2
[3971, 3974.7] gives 5.93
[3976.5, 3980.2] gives 8.31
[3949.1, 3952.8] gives 9.05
